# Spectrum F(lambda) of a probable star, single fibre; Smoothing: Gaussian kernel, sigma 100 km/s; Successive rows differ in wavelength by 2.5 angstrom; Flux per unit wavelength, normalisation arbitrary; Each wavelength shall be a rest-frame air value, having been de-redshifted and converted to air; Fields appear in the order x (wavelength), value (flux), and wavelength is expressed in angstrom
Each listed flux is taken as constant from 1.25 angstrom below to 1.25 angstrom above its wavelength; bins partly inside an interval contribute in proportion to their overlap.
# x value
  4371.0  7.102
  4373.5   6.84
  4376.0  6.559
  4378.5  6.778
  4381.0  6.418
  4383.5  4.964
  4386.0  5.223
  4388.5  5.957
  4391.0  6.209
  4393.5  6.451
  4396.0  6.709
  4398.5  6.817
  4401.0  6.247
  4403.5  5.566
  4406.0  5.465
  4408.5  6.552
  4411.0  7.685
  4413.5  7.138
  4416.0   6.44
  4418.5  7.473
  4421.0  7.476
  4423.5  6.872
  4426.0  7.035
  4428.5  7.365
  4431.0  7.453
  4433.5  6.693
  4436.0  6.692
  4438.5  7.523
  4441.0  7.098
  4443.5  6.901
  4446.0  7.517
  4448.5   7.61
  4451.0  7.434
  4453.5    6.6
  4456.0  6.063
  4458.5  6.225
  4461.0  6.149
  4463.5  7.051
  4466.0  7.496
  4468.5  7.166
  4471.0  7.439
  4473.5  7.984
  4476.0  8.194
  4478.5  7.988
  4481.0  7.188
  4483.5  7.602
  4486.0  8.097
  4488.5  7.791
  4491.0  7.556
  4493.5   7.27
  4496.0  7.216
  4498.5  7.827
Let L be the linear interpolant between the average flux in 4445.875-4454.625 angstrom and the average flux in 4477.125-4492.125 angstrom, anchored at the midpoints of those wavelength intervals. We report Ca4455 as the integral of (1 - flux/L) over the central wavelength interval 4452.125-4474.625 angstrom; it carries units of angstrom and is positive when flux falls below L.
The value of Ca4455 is 1.6 angstrom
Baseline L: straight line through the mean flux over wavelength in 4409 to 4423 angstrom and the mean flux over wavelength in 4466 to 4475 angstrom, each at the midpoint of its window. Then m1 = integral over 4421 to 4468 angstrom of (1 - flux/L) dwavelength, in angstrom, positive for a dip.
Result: 2.3 angstrom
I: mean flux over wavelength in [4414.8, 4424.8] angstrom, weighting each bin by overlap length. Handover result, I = 7.07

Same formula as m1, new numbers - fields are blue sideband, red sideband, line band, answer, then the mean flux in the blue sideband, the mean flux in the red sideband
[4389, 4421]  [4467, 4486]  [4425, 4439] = -0.22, 6.58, 7.68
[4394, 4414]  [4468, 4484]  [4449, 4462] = 1.36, 6.5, 7.68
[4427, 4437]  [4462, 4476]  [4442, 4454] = -0.02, 7.06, 7.47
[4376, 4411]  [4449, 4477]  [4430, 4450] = -1.20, 6.18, 7.08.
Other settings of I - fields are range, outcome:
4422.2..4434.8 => 7.08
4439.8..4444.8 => 7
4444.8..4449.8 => 7.56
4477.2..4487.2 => 7.72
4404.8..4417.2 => 6.66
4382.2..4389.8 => 5.39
